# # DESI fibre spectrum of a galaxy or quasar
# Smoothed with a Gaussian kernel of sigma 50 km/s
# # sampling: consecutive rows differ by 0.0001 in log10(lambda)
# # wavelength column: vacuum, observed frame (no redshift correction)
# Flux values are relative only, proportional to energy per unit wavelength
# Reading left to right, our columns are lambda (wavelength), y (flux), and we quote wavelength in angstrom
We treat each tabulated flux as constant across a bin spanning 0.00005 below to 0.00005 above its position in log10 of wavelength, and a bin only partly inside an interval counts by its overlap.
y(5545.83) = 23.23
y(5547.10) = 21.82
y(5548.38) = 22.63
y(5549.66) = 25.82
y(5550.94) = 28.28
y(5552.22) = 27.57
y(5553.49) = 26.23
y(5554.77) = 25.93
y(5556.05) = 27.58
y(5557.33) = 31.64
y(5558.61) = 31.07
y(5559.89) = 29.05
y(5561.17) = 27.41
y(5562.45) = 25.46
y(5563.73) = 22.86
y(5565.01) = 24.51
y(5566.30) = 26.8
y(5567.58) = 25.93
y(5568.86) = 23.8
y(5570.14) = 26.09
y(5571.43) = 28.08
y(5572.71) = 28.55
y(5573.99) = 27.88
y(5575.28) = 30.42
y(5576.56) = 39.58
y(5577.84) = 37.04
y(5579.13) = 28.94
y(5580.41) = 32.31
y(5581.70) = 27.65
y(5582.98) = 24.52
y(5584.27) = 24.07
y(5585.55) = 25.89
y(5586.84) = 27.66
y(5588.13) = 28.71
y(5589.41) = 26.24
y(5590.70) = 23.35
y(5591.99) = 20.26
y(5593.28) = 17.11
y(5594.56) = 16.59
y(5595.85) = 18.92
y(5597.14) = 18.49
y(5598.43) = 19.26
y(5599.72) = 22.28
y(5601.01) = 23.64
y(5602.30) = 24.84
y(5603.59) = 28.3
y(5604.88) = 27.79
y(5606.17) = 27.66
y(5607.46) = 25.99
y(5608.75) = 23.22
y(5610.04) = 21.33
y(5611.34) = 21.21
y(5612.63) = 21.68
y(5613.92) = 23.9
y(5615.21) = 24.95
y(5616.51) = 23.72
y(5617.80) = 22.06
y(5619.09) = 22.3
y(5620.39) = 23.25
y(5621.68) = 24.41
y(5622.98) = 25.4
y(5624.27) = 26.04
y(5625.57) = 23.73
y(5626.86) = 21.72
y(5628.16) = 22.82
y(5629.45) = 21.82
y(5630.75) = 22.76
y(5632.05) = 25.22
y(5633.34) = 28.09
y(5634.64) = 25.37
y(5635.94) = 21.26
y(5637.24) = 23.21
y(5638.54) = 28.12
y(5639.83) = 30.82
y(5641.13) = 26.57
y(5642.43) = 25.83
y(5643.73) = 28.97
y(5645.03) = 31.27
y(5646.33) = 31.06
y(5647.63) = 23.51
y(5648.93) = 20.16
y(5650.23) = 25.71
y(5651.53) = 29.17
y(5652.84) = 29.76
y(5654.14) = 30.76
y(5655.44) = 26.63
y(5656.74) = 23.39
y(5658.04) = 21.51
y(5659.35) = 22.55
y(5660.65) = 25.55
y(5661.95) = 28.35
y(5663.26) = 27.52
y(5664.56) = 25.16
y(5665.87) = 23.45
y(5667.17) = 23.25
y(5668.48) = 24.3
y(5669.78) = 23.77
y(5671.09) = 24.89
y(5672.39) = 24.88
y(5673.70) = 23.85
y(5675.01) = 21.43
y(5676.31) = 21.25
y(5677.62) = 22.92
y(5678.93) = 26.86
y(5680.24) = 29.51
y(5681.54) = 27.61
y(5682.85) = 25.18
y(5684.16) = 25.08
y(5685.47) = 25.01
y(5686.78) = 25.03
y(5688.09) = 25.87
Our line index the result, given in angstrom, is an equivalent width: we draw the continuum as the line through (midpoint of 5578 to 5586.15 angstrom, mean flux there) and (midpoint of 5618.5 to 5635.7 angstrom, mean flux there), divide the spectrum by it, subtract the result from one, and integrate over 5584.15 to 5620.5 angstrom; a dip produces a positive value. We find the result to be 3.94 angstrom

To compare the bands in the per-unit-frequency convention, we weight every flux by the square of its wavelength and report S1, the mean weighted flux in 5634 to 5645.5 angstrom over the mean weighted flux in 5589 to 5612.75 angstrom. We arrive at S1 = 1.2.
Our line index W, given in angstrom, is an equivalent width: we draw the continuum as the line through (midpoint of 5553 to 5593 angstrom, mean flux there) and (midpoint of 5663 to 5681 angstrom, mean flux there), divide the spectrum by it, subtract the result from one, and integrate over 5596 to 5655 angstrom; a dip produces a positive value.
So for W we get 2.3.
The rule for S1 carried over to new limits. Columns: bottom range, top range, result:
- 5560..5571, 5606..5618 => 0.93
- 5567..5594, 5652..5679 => 0.94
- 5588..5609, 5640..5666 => 1.18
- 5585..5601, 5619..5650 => 1.16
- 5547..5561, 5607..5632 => 0.87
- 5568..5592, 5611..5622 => 0.83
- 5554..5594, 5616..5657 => 0.96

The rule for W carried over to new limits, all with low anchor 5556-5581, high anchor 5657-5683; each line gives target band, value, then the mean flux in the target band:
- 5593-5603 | 2.64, 20.3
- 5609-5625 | 2.06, 23.3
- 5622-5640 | 1.14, 24.6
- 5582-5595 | 2.01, 23.7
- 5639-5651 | -0.68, 27.2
